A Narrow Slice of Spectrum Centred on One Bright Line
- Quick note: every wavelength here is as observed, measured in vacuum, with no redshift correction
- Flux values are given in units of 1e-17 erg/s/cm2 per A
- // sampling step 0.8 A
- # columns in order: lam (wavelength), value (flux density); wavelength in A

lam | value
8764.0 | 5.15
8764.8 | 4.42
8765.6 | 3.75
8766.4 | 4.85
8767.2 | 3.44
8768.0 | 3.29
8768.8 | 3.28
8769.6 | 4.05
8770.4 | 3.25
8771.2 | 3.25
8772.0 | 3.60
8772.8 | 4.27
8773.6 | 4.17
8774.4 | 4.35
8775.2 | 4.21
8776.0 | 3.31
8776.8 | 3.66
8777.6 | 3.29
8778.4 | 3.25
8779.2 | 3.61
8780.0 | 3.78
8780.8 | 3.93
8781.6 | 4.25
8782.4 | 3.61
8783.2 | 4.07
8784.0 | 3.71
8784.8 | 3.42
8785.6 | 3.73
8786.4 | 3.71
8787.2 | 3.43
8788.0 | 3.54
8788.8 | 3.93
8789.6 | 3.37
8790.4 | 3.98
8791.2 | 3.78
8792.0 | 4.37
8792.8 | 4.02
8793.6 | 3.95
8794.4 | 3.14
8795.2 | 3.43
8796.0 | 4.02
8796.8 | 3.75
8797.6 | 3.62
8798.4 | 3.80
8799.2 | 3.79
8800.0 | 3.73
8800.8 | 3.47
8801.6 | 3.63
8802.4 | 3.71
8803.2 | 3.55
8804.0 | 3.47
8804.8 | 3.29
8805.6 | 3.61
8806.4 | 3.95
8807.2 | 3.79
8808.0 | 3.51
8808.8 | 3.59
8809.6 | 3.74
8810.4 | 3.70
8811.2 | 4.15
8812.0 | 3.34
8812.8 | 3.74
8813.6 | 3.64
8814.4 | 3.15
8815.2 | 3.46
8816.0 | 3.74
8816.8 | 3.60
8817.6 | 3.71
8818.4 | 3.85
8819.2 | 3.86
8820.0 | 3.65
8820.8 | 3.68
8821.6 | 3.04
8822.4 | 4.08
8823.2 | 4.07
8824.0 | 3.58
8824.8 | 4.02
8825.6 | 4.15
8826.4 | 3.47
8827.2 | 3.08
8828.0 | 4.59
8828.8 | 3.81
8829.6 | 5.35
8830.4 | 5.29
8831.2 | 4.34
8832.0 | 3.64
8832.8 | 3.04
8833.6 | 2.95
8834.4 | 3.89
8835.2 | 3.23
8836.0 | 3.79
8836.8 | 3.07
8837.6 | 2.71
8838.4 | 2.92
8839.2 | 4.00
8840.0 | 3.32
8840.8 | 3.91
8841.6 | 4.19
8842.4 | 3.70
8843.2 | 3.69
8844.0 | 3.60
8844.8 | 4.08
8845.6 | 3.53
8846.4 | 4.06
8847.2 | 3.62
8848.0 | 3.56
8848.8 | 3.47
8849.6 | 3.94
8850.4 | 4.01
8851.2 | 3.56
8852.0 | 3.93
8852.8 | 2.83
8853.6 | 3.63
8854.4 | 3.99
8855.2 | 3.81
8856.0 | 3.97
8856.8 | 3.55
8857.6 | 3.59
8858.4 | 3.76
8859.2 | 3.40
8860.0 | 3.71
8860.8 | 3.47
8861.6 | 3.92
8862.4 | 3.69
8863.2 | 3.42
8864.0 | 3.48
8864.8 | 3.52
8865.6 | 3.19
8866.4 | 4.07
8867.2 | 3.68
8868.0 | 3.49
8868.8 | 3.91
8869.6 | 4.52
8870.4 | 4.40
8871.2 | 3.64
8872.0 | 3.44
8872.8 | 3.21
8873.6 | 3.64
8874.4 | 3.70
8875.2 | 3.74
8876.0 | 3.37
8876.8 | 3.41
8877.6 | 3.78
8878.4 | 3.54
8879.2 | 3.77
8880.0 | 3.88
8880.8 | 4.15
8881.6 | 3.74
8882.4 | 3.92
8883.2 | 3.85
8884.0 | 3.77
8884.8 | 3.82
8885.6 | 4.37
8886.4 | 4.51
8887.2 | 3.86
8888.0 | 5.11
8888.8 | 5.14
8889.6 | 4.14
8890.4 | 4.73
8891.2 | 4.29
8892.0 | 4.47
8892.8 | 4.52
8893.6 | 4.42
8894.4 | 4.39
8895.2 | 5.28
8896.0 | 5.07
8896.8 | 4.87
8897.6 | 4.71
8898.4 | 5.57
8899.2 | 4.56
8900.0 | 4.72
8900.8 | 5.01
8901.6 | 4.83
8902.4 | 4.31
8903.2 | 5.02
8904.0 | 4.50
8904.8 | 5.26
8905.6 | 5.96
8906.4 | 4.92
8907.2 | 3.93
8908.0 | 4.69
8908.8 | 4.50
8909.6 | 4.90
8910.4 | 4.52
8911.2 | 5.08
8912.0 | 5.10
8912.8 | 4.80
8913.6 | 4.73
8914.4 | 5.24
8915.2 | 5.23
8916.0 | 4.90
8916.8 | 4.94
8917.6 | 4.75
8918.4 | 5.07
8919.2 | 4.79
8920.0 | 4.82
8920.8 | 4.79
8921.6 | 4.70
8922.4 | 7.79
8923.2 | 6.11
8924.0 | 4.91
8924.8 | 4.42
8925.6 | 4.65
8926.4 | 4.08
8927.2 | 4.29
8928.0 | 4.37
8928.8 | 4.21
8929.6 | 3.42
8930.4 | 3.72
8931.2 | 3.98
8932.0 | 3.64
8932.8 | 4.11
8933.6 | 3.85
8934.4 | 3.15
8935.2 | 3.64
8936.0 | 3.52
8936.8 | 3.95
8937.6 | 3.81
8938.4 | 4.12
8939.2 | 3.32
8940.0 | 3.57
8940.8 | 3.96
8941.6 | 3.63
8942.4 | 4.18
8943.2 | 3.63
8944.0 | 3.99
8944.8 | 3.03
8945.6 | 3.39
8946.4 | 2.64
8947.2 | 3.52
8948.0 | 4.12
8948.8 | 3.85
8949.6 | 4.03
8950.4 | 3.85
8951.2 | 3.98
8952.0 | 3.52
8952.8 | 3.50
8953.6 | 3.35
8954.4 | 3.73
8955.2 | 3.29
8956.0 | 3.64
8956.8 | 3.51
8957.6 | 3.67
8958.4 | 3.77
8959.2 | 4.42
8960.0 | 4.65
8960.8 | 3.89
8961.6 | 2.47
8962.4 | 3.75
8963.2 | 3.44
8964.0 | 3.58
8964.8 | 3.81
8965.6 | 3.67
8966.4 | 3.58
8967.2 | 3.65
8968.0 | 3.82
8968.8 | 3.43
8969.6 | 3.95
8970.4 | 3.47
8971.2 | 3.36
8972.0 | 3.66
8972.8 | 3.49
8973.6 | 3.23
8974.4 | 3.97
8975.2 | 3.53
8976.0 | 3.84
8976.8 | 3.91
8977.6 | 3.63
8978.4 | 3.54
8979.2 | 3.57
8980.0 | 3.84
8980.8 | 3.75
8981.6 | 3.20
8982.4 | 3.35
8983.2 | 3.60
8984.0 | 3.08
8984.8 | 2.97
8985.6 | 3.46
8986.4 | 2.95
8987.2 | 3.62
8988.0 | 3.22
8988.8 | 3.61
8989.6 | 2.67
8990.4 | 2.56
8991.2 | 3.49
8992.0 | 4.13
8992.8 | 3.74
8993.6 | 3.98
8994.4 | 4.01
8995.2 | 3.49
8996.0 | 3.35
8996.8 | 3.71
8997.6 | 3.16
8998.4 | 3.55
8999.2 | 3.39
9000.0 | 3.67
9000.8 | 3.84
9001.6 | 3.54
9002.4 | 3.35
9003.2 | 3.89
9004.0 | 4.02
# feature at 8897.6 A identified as [S II]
